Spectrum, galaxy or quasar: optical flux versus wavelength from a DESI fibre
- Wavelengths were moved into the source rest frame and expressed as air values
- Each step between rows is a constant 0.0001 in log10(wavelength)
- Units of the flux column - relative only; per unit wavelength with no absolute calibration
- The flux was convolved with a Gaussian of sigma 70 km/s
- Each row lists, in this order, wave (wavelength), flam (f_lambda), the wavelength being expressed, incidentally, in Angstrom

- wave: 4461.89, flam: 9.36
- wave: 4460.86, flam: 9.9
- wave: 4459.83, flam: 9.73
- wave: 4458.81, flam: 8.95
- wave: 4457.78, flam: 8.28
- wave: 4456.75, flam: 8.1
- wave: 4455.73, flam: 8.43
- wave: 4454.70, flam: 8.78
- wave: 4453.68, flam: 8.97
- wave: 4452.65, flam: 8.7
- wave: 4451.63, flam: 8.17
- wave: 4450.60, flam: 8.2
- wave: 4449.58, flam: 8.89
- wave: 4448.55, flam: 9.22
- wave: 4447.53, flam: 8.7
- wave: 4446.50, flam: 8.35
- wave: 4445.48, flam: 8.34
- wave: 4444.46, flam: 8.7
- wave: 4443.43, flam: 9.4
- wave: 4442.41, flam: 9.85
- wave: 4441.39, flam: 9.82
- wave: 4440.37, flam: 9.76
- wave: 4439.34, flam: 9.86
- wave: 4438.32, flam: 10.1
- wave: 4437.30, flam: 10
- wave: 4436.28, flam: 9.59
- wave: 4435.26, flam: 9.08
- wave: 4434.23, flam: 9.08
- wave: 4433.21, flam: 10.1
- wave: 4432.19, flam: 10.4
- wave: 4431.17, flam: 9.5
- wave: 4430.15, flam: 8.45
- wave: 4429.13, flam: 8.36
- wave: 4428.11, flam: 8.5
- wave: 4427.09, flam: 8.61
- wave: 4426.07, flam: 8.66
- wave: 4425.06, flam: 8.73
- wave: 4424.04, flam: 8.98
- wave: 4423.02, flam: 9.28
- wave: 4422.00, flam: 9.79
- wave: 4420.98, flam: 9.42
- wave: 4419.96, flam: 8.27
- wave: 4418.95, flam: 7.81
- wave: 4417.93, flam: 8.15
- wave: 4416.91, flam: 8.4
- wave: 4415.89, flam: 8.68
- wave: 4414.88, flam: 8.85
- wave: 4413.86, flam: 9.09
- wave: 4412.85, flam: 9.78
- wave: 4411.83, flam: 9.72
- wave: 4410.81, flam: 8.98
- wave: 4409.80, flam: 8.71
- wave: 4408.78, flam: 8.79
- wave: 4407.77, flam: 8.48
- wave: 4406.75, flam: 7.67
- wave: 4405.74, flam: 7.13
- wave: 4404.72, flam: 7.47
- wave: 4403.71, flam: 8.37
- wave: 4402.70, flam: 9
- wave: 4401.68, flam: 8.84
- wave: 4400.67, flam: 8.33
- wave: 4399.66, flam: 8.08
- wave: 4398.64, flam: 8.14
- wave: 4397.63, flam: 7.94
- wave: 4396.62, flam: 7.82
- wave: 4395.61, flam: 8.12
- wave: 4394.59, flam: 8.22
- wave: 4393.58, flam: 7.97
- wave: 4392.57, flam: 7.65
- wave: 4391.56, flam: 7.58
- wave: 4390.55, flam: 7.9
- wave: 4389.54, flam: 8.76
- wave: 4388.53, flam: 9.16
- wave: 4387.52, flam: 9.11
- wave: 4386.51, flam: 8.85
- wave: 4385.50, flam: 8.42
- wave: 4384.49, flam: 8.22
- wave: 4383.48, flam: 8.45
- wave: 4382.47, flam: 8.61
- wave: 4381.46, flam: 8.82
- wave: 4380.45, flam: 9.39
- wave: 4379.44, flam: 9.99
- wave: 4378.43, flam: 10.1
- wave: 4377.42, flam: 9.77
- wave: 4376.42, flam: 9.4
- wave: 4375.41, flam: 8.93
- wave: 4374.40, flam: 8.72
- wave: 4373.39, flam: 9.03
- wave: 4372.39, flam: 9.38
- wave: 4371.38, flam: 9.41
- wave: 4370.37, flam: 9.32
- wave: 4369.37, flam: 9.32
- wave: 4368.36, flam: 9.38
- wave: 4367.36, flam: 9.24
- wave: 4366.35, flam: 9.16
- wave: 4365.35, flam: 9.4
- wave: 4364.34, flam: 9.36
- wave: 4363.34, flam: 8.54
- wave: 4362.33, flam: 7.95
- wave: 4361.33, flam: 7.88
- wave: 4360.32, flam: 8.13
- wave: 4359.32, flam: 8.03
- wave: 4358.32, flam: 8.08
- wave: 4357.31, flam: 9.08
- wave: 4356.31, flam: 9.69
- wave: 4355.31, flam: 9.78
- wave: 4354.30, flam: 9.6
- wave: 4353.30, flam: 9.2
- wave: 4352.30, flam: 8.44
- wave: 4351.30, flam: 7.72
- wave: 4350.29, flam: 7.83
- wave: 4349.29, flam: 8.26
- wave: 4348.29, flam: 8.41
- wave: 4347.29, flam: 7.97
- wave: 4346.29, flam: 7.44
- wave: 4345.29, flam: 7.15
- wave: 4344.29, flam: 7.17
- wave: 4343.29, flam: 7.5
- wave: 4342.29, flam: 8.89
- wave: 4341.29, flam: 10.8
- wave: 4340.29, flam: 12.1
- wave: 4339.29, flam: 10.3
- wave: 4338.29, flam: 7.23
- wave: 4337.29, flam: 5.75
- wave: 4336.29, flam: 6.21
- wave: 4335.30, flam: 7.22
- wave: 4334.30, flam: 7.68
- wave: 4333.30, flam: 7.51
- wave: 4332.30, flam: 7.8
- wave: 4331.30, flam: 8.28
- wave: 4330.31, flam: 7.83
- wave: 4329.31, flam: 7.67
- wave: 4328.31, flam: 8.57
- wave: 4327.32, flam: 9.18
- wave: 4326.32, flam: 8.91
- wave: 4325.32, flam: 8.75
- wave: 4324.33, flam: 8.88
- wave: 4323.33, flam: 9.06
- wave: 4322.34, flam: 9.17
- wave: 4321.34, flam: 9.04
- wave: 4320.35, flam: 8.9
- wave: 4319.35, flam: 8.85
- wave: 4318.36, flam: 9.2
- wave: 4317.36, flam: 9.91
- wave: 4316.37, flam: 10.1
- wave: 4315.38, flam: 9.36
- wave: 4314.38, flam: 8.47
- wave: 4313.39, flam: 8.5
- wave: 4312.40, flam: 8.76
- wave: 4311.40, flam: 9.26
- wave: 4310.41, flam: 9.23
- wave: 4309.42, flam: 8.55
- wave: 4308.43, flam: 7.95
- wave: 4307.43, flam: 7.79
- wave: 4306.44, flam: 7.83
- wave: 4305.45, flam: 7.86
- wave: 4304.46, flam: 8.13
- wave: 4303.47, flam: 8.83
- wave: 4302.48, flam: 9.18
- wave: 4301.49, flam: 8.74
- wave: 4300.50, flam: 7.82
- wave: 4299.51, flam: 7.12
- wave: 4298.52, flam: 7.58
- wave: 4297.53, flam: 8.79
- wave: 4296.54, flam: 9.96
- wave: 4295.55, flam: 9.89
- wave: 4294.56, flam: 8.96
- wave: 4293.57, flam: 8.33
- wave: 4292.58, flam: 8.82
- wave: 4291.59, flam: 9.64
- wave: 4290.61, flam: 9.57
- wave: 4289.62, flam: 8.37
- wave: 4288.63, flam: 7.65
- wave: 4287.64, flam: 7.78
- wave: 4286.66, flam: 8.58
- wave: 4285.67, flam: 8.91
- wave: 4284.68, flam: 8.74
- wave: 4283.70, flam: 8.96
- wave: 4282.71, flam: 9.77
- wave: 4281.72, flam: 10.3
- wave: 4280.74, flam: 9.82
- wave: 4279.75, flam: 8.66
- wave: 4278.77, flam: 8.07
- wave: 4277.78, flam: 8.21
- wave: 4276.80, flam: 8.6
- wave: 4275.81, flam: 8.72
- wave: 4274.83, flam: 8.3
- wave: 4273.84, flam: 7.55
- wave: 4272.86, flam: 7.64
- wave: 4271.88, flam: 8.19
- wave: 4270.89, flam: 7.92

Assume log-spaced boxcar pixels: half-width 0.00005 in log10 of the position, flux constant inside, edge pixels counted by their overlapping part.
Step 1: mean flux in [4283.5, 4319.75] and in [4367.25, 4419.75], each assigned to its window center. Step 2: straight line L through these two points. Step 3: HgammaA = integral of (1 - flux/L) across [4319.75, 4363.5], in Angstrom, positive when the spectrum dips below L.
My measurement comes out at 1.5 Angstrom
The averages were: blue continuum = 8.7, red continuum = 8.68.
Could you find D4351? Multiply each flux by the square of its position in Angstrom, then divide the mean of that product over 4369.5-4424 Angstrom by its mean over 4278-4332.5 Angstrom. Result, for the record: 1.0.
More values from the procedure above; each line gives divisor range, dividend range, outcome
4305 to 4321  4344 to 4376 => 1.01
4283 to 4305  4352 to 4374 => 1.07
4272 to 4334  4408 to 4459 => 1.10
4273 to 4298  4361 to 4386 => 1.07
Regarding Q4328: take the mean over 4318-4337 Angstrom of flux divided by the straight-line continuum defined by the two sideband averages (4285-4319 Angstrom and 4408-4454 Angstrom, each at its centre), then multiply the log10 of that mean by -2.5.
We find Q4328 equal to 0.06 mag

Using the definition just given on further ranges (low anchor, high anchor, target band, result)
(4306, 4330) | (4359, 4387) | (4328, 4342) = 0.083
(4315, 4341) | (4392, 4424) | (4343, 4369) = 0.010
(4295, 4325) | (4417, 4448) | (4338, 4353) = 0.044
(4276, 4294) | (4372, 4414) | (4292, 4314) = 0.031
